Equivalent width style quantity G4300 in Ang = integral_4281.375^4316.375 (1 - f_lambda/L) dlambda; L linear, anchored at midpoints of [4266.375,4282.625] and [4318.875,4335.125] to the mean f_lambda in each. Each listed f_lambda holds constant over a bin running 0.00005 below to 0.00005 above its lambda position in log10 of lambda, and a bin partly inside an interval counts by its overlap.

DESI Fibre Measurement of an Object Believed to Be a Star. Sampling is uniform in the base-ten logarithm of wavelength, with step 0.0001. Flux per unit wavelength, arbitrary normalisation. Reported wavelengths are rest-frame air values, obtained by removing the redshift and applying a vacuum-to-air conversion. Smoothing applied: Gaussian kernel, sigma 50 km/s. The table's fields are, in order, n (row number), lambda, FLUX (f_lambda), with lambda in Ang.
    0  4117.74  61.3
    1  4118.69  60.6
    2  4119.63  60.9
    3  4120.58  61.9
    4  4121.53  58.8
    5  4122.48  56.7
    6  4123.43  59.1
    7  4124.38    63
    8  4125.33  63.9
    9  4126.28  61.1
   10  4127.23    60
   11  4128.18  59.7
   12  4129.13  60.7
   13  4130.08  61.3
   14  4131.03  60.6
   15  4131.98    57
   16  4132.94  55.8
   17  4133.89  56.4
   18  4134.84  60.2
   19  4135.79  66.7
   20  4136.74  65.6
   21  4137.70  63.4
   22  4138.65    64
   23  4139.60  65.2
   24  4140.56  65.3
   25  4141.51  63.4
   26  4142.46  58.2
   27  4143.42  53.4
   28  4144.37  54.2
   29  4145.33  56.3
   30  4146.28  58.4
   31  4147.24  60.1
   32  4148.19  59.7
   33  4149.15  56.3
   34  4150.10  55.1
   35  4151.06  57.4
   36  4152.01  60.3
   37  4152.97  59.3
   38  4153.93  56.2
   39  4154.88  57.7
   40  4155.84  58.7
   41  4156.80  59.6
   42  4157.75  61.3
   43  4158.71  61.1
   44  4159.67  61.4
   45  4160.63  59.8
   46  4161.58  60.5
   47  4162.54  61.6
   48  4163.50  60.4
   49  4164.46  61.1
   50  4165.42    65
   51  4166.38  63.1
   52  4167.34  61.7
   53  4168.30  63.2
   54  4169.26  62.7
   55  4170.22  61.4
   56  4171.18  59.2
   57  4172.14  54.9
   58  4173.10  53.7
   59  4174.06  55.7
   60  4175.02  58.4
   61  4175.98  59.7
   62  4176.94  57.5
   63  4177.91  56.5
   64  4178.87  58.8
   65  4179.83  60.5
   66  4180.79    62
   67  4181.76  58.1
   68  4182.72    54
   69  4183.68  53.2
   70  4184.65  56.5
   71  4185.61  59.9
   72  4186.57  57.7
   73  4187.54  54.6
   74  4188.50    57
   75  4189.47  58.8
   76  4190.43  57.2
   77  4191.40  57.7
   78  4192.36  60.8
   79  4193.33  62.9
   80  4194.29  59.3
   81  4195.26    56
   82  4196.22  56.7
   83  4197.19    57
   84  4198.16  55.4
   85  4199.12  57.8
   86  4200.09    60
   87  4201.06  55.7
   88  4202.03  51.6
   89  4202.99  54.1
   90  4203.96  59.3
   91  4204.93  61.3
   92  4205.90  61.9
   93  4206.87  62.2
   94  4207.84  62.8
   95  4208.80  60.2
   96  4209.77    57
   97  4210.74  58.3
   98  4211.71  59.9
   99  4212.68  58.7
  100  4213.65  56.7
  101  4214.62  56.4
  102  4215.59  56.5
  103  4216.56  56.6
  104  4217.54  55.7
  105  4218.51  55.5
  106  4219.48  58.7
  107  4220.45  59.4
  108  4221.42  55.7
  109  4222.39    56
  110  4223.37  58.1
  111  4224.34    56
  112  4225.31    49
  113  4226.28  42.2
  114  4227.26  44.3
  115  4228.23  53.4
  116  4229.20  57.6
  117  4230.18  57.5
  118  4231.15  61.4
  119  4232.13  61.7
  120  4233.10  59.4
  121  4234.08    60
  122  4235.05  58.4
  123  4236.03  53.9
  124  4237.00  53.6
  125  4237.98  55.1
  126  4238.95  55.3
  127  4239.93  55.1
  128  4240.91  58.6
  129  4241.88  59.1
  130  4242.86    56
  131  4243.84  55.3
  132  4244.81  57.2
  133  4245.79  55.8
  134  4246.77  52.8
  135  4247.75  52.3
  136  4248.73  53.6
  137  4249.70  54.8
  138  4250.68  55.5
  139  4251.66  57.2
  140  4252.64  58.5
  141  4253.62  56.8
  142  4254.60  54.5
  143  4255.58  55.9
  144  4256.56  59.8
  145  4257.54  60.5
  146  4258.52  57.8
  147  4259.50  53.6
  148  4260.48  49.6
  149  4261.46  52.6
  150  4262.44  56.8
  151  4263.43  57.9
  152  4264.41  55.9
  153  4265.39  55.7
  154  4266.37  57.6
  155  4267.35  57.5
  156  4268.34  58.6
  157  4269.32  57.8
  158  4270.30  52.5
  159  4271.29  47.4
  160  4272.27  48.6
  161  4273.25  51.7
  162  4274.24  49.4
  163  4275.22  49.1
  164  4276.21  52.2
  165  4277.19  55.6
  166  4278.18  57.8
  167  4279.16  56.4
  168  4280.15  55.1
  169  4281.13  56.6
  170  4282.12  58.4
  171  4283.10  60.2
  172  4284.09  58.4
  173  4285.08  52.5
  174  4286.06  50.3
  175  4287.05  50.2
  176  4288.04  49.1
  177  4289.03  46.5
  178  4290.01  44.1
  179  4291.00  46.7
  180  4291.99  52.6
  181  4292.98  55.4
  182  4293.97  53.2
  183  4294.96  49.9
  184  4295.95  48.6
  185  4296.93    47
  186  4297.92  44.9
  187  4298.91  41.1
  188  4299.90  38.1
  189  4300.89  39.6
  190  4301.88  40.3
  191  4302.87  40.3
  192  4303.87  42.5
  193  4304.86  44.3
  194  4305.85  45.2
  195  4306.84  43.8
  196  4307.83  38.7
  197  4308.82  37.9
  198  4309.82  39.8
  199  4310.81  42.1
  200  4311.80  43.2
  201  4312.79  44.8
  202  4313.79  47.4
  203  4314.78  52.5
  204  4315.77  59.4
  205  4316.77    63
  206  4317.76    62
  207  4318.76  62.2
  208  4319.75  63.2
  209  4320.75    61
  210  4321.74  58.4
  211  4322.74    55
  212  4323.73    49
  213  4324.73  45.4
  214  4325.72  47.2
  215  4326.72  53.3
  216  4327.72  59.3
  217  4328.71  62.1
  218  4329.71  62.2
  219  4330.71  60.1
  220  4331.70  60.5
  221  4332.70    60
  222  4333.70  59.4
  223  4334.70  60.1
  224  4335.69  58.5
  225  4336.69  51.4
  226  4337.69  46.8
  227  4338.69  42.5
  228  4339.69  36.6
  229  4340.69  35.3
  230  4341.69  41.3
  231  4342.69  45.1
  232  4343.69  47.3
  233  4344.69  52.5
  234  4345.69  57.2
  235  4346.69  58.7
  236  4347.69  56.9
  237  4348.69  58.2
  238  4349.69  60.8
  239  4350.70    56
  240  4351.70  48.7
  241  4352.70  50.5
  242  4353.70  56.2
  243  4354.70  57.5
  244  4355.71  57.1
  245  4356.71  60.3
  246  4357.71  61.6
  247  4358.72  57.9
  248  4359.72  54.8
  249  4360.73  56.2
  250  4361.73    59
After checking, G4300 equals 5.3 Ang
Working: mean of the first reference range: 54.2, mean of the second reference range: 57.4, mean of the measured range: 47.2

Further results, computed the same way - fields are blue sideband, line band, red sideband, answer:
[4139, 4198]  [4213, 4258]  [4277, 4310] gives -2.4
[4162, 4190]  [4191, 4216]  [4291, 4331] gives -0.6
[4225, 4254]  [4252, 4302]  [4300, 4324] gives -0.5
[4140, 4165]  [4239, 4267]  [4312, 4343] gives 0.0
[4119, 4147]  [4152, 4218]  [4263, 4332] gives -1.3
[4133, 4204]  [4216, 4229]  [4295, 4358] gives 0.5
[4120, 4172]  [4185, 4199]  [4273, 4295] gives 0.0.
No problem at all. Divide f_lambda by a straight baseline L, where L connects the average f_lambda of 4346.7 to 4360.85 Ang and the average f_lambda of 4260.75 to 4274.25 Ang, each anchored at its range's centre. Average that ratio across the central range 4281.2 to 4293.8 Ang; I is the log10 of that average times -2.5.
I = 0.05 mag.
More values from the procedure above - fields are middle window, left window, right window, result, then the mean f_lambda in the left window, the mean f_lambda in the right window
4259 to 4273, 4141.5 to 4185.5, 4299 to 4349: -0.018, 58.8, 50.5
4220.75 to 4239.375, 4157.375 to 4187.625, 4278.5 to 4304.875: -0.018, 59.3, 49.1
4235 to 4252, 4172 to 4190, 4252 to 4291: -0.005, 57.3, 54.3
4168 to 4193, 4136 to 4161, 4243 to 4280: 0.006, 59.7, 54.9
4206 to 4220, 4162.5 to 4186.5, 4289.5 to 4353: -0.028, 59.1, 50.5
